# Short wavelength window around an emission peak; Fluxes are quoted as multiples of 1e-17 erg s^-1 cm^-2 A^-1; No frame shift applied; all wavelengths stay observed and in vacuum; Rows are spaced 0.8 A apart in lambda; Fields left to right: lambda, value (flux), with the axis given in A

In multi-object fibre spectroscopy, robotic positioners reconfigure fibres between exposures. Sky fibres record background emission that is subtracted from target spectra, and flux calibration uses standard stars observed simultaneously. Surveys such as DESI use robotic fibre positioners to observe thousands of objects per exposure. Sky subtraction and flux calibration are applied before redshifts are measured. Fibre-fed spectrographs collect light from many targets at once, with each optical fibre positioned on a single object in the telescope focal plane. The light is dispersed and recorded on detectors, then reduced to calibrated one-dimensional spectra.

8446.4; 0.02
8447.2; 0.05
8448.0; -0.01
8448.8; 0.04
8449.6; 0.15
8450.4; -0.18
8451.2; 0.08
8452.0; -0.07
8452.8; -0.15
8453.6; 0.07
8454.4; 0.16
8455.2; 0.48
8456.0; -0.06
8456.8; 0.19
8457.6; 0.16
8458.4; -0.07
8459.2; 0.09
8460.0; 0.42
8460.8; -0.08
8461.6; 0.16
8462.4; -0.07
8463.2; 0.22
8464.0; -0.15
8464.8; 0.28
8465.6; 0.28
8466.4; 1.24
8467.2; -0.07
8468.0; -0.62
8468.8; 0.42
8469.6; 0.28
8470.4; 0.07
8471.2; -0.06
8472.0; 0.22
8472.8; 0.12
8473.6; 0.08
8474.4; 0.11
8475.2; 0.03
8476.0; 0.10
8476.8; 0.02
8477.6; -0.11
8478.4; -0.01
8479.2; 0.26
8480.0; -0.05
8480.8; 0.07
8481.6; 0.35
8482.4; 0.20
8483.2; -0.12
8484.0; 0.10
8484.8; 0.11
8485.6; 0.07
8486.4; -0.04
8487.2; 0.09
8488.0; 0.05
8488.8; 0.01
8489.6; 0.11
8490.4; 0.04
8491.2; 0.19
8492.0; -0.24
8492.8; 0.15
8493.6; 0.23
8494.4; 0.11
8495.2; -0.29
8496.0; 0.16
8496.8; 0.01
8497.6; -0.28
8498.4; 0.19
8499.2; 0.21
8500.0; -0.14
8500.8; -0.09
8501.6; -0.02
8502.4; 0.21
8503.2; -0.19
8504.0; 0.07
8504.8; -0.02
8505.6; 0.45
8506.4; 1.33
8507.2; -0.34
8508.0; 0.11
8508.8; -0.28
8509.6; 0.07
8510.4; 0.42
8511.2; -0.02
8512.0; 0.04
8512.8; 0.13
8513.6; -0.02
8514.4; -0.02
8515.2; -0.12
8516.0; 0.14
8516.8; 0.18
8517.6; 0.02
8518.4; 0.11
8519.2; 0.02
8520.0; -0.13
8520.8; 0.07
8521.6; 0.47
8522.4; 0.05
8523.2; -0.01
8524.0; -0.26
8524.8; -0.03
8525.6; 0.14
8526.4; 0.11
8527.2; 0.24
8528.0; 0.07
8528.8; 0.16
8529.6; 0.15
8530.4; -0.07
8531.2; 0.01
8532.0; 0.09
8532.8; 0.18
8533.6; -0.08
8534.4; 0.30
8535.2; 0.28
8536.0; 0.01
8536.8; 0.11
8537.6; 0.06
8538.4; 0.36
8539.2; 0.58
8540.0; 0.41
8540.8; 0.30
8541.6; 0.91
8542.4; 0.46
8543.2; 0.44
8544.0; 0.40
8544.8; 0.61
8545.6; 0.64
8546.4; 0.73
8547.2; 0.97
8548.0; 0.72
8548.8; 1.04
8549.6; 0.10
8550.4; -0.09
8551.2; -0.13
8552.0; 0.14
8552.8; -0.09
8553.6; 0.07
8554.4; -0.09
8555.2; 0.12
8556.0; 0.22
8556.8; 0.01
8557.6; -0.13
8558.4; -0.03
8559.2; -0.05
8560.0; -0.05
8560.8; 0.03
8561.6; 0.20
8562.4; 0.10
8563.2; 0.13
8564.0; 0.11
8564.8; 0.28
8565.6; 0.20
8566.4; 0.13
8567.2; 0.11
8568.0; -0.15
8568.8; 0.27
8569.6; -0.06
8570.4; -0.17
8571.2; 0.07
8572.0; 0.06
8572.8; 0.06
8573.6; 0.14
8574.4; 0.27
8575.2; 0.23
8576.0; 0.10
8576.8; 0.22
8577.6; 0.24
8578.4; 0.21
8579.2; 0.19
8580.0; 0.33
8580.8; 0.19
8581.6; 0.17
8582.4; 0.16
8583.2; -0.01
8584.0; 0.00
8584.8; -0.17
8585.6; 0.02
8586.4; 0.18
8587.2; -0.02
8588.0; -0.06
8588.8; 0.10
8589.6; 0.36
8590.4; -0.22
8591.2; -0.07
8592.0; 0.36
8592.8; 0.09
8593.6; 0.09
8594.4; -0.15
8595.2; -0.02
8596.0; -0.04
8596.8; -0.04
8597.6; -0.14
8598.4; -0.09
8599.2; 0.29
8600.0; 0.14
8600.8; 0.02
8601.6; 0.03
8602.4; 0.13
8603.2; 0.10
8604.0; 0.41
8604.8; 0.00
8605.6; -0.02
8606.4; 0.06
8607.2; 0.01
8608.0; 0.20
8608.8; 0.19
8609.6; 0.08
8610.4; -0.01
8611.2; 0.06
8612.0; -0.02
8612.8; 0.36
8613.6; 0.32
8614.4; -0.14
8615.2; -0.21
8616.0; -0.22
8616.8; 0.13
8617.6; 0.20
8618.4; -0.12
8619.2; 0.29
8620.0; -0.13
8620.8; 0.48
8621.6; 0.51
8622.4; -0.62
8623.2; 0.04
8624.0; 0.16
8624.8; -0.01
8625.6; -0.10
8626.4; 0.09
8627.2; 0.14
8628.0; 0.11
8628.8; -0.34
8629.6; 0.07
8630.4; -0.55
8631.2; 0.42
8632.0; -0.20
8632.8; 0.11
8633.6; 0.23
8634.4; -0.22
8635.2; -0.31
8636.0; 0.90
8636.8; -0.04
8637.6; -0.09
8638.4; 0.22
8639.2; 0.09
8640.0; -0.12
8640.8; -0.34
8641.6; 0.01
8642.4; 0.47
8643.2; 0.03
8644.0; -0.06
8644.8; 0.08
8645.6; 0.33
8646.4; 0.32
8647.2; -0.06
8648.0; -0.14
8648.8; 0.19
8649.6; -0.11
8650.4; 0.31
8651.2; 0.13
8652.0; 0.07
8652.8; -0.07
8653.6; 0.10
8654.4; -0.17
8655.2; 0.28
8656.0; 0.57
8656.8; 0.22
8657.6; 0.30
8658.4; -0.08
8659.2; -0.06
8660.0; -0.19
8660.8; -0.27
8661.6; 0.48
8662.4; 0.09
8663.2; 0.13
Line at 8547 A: [O II]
